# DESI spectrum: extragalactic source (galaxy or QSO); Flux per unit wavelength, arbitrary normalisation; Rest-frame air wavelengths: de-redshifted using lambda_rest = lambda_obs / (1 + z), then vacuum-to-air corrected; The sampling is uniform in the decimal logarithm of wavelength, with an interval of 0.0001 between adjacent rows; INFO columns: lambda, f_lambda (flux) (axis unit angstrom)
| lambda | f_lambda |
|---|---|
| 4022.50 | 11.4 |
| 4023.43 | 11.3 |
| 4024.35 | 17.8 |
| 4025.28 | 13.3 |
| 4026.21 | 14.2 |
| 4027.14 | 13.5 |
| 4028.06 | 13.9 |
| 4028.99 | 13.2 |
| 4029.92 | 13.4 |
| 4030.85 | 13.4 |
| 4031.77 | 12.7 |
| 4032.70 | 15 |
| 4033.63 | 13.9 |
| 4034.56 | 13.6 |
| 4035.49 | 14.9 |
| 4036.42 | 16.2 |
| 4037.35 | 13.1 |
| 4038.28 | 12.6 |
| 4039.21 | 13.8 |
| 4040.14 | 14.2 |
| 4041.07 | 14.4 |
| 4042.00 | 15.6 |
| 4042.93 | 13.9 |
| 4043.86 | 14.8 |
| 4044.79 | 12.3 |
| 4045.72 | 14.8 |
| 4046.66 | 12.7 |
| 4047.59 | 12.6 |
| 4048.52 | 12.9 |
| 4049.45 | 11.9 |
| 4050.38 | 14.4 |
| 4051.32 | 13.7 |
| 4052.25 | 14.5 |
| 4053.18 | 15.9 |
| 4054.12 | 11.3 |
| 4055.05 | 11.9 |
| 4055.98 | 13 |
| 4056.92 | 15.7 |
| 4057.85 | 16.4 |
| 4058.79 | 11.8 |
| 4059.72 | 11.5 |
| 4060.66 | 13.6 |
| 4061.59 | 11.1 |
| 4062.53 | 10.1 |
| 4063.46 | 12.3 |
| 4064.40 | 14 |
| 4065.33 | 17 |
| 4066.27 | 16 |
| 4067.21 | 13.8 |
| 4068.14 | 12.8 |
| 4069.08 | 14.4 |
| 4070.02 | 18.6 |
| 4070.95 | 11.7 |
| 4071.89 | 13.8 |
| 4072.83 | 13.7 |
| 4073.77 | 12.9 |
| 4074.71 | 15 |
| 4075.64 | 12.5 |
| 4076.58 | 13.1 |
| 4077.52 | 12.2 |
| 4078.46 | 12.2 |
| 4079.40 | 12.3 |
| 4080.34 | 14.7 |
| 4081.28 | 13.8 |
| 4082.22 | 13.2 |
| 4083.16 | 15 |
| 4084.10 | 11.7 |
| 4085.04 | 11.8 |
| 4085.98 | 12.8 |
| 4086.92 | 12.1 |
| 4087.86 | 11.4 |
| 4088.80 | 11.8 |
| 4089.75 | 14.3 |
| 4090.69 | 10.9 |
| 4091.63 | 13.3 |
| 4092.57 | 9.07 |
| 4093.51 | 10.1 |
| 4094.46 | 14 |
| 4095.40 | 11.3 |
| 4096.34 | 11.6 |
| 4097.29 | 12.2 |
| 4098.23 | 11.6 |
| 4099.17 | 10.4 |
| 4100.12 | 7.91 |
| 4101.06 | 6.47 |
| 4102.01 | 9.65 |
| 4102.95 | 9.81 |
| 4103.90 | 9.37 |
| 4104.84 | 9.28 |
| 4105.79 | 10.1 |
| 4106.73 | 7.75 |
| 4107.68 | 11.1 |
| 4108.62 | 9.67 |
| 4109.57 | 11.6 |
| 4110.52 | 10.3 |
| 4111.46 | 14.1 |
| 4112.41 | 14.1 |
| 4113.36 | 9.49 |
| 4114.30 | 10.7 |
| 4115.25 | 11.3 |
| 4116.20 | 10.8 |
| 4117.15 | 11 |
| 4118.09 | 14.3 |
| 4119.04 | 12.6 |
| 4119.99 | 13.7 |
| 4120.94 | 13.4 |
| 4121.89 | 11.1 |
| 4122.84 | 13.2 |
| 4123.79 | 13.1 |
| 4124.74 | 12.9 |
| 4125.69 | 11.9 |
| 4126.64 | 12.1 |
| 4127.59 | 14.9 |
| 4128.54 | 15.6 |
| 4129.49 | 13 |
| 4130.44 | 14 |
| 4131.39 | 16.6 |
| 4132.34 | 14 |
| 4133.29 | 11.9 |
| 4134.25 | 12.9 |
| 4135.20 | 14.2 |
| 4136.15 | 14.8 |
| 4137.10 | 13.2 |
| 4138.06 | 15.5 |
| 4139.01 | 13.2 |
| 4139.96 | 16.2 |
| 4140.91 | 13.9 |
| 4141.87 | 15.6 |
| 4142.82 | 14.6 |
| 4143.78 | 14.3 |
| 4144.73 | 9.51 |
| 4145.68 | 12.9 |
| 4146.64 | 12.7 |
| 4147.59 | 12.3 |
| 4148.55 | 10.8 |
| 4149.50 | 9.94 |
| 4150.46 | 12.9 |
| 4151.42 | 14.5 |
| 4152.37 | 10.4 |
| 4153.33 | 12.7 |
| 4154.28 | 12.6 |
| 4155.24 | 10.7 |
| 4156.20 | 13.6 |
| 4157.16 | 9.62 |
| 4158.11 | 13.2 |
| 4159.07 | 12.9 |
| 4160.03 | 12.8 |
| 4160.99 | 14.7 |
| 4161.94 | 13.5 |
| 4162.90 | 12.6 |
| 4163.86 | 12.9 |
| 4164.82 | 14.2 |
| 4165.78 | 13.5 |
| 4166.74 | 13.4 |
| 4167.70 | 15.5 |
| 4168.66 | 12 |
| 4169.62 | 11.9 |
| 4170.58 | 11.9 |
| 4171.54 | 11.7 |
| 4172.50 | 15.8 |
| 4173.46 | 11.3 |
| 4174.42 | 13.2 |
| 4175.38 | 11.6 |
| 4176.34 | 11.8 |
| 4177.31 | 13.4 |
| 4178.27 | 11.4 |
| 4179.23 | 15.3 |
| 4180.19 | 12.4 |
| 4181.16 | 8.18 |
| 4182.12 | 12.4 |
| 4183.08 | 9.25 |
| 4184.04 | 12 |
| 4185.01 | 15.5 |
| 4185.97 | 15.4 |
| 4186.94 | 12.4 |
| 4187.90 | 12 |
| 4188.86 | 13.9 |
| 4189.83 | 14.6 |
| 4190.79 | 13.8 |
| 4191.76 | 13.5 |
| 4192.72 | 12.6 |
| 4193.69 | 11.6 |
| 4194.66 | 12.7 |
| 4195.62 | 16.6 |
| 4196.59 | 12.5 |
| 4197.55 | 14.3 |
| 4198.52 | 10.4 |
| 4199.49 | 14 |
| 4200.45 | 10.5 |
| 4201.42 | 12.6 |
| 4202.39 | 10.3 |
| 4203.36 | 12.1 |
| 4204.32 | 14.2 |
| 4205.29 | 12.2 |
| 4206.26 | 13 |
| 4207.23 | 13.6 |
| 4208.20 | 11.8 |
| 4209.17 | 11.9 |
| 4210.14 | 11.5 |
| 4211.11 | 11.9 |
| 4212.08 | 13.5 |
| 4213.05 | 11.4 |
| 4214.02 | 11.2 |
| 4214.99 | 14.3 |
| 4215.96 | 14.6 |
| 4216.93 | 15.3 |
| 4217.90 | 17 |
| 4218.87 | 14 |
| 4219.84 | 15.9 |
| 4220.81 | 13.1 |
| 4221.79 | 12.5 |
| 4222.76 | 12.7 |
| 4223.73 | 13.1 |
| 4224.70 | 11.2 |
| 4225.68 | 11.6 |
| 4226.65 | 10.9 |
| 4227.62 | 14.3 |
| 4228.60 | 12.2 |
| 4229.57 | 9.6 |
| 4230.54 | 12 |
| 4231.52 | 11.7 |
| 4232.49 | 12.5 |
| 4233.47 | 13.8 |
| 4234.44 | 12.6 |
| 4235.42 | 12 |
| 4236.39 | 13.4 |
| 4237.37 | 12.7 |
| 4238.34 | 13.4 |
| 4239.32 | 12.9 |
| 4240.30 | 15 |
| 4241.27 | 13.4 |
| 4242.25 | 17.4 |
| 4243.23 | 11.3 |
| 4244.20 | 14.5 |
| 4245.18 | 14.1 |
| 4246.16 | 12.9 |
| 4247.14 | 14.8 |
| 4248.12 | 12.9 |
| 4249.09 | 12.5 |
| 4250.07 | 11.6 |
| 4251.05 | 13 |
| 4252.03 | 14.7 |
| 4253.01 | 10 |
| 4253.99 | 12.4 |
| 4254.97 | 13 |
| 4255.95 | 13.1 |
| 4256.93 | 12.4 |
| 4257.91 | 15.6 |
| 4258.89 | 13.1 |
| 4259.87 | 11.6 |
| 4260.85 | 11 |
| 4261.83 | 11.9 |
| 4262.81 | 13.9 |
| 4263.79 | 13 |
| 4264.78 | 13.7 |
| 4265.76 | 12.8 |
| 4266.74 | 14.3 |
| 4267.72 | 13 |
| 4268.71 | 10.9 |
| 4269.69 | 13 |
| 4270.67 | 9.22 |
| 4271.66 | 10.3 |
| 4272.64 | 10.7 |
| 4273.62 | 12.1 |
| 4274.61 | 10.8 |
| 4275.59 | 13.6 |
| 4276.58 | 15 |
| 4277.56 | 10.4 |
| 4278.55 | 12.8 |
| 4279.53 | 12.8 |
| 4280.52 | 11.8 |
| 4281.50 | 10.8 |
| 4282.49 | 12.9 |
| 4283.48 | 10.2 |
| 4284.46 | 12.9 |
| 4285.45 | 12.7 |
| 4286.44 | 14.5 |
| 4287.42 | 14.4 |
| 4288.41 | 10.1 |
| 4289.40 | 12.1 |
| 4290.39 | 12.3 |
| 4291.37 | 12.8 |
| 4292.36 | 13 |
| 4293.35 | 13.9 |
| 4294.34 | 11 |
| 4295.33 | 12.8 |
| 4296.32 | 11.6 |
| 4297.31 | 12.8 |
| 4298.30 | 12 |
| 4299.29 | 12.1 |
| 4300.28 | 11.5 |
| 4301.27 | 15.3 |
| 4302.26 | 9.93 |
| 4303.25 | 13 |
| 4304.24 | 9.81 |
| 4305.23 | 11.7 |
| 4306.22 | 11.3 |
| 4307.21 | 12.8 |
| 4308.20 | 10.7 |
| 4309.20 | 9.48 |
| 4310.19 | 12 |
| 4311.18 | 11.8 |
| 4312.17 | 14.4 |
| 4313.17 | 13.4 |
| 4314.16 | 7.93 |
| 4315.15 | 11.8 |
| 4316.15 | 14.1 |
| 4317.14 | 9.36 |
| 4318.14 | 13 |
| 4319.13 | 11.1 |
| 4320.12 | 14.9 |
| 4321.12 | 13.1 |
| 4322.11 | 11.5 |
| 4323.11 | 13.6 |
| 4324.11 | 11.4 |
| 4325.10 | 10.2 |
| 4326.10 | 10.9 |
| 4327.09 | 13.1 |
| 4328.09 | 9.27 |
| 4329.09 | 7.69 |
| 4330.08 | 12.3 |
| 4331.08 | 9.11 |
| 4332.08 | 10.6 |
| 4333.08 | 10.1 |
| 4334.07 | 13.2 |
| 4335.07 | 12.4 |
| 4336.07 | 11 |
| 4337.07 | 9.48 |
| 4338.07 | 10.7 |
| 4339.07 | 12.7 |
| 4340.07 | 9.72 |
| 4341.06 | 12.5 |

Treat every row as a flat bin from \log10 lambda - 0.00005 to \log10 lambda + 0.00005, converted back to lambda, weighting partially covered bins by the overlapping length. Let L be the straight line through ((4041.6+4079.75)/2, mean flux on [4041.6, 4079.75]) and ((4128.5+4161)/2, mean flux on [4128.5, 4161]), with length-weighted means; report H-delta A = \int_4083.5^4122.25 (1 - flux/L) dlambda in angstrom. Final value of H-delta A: 6.1 angstrom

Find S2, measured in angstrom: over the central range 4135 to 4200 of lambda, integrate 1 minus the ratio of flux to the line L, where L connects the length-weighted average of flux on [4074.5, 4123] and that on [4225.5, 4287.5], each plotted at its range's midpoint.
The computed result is -4.7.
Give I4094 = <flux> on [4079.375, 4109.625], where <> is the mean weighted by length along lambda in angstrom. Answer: 11.3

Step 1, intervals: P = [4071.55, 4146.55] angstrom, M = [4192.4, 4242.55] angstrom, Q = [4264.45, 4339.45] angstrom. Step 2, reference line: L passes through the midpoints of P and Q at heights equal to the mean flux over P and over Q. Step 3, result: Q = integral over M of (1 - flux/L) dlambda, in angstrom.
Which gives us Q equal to -3.3 angstrom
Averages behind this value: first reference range 12.4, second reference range 11.9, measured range 12.9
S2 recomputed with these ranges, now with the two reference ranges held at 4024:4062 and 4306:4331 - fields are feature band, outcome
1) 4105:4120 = 2.2 angstrom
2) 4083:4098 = 1.5 angstrom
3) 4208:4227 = -0.9 angstrom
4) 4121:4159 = -0.3 angstrom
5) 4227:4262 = -2.2 angstrom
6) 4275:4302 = -1.5 angstrom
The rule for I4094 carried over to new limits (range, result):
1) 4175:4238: 12.7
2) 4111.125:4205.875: 12.9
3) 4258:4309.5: 12.2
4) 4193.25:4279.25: 12.8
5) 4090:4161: 12.2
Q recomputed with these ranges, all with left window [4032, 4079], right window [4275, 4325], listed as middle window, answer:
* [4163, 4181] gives 0.1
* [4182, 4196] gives -0.4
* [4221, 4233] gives 0.5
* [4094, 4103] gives 1.9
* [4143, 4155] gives 0.9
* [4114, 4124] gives 0.7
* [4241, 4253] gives -0.9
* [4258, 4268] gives -0.4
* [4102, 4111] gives 2.3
